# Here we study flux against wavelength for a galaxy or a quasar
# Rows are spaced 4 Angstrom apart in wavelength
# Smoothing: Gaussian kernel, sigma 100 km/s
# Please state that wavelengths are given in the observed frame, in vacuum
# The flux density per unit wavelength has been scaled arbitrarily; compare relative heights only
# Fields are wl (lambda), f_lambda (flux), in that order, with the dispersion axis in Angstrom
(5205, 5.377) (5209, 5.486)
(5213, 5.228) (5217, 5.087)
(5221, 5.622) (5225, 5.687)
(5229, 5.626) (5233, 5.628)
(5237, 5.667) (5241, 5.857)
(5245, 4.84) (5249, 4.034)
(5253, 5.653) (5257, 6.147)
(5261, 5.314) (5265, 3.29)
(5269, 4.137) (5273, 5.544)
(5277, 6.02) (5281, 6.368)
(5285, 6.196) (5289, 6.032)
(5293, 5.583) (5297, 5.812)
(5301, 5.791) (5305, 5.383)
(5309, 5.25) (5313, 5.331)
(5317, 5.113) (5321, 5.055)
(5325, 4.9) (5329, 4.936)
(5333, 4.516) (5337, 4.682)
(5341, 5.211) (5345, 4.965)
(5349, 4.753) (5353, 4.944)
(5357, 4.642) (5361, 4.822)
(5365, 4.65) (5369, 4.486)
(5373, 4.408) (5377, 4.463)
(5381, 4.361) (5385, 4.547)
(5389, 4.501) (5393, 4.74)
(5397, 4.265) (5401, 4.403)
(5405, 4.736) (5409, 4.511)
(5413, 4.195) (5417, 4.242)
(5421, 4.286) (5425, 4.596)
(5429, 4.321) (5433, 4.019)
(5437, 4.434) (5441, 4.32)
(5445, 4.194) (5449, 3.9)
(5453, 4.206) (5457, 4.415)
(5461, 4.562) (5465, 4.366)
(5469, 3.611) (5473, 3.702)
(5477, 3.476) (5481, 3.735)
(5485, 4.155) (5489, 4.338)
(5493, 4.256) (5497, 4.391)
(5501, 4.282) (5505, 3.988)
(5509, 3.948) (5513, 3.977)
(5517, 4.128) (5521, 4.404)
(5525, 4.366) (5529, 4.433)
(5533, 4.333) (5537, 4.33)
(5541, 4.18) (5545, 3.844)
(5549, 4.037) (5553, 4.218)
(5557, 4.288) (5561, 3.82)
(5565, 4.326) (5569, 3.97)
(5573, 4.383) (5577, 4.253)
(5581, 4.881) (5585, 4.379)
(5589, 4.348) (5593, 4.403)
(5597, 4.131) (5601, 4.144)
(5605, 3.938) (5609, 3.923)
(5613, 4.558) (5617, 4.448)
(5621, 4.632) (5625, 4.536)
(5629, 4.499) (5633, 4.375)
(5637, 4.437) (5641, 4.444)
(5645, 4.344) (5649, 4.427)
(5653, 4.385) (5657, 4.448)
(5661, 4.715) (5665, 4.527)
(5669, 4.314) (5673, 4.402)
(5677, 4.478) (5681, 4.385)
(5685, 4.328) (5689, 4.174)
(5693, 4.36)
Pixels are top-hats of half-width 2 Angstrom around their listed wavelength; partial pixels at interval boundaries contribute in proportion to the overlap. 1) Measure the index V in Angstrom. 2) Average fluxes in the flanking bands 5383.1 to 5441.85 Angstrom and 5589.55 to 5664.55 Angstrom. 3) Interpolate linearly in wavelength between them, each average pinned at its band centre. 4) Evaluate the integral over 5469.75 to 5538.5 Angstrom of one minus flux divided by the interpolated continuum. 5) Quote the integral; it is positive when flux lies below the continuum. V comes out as 4.3 Angstrom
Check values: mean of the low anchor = 4.41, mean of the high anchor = 4.38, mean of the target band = 4.12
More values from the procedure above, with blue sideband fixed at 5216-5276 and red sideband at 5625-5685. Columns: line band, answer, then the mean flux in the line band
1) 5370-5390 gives 2.1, 4.46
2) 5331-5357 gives 1.1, 4.83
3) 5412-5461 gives 5.9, 4.27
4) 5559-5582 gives 1.8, 4.25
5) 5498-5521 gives 3.0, 4.11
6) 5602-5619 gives 1.2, 4.21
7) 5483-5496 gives 1.4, 4.26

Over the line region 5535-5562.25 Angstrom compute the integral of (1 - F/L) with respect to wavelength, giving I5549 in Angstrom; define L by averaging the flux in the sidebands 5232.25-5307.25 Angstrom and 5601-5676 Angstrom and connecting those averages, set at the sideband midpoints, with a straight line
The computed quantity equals 3.2 Angstrom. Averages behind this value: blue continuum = 5.43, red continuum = 4.4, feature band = 4.11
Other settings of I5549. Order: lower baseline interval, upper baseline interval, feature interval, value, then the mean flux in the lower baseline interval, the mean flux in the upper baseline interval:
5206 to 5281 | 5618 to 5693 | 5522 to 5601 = 6.37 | 5.3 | 4.43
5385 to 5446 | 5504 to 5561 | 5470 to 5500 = 1.79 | 4.39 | 4.17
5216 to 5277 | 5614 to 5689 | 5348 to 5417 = 5.96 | 5.24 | 4.45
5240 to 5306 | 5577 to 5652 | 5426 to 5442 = 2.05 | 5.41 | 4.38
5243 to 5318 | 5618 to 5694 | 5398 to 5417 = 2.34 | 5.36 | 4.43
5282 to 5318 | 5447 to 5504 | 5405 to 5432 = 1.33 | 5.64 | 4.1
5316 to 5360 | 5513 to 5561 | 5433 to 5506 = 5.01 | 4.88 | 4.2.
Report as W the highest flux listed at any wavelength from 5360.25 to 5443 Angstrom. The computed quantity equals 4.822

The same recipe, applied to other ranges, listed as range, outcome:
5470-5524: 4.404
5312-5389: 5.331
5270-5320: 6.368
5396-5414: 4.736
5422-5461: 4.596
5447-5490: 4.562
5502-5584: 4.881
